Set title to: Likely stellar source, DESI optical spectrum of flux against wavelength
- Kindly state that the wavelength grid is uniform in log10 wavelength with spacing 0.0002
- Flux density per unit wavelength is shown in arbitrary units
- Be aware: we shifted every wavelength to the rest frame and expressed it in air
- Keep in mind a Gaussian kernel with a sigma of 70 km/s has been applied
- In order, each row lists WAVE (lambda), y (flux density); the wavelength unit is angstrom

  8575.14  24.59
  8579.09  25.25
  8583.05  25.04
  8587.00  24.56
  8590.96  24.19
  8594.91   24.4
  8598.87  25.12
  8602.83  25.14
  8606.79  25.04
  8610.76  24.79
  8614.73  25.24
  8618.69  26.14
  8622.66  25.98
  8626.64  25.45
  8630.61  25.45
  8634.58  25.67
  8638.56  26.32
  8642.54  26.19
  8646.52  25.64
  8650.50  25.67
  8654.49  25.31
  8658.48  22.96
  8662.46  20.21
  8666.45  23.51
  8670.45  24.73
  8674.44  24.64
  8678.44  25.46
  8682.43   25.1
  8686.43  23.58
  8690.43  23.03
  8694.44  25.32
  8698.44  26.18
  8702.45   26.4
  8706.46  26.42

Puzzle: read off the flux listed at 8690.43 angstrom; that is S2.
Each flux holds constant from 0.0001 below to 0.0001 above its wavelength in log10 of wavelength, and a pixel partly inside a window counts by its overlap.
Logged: 23.03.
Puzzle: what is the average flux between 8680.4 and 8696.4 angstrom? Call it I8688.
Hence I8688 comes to 24.3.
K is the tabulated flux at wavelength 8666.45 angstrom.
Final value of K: 23.51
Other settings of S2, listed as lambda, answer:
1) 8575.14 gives 24.59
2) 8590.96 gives 24.19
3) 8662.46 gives 20.21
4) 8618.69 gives 26.14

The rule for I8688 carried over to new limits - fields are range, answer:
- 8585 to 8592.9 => 24.4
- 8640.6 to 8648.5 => 25.9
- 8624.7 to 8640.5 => 25.7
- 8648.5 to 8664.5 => 23.5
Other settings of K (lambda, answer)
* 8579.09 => 25.25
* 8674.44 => 24.64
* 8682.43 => 25.1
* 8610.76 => 24.79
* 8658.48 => 22.96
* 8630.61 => 25.45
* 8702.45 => 26.4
